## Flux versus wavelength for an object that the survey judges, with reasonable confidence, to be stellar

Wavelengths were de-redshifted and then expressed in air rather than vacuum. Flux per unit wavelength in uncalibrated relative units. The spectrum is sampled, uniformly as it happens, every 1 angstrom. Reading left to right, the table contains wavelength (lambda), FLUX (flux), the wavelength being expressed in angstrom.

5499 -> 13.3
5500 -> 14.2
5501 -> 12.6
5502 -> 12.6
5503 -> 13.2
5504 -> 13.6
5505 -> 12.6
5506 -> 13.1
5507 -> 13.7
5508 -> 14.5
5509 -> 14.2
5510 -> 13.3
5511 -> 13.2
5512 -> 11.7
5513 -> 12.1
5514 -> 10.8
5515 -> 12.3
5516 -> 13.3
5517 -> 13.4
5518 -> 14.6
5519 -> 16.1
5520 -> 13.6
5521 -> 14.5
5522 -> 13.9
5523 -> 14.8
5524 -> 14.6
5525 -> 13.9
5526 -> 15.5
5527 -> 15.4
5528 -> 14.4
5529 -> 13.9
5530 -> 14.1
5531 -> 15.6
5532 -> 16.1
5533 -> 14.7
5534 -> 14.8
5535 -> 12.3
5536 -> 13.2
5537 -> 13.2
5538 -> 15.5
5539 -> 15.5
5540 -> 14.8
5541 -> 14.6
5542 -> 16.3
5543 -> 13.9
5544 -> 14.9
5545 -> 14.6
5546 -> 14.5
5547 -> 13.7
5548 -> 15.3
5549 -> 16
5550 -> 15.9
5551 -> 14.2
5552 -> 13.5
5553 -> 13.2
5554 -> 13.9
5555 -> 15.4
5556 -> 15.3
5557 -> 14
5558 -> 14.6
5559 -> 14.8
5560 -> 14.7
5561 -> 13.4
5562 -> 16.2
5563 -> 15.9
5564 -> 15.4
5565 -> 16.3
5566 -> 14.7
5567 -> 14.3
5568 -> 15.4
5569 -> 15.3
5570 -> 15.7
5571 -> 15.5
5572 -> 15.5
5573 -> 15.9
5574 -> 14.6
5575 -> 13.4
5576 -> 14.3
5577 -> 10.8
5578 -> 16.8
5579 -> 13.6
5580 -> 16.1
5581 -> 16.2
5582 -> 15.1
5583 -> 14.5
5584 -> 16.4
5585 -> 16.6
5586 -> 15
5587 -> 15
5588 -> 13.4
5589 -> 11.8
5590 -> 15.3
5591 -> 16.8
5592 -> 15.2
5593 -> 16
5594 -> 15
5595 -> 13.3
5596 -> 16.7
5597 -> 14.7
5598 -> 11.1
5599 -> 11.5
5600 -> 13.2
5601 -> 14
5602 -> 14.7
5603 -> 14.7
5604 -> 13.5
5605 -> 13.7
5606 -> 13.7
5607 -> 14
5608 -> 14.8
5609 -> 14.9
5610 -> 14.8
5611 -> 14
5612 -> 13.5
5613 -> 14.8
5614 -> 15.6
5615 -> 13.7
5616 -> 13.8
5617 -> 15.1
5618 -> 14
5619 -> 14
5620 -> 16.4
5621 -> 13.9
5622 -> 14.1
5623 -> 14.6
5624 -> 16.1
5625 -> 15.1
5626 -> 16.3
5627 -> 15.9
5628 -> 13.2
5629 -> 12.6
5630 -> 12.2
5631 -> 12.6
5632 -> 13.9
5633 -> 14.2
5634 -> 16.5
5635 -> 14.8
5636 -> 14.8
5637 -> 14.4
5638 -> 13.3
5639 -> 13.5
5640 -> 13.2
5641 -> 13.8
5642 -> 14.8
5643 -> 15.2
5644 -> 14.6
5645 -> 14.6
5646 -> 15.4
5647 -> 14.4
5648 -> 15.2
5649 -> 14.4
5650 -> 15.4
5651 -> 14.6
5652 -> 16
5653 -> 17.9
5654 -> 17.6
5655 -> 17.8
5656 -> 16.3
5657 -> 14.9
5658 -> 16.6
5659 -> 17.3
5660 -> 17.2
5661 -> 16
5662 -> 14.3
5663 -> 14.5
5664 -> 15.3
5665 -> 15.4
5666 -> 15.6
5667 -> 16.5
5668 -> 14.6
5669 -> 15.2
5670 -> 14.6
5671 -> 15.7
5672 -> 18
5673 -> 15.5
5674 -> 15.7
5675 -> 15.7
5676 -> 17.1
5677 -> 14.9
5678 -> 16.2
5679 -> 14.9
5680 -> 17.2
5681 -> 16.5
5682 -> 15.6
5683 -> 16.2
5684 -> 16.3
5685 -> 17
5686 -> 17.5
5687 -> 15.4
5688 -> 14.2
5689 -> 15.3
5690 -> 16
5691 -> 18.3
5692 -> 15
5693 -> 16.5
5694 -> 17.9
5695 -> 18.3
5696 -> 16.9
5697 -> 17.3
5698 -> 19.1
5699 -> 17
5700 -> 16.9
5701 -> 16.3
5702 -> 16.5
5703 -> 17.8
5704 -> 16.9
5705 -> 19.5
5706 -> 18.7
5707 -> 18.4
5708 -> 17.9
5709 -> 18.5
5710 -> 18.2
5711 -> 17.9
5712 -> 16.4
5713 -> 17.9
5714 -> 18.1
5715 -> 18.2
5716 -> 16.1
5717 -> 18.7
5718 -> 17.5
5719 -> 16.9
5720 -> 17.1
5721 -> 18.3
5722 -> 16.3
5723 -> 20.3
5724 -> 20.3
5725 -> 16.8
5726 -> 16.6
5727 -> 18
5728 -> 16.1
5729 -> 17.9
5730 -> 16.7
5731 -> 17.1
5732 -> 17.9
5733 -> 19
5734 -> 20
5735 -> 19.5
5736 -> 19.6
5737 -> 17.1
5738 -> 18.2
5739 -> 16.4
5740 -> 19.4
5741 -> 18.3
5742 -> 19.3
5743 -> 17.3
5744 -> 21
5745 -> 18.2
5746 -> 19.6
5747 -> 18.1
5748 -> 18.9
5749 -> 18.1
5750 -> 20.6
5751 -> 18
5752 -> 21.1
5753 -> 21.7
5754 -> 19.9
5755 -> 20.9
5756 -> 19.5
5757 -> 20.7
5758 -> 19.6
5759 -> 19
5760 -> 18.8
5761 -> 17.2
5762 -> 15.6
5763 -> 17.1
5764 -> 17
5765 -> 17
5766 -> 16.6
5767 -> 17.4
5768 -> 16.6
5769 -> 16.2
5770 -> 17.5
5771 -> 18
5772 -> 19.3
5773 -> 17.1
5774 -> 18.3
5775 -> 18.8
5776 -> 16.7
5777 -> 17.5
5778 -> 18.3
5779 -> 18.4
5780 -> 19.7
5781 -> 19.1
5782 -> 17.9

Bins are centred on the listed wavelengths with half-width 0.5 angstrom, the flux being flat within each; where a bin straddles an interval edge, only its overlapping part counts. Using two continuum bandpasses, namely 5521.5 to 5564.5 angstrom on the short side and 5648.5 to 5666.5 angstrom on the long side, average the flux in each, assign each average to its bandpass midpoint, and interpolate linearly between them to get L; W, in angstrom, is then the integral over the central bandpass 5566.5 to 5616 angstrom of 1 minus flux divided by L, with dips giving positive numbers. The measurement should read 2.0 angstrom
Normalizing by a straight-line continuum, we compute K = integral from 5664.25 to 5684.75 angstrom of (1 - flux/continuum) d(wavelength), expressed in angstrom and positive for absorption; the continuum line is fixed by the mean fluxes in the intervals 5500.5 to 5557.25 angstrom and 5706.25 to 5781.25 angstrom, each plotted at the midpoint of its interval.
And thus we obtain 1.2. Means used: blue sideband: 14.1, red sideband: 18.2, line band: 15.9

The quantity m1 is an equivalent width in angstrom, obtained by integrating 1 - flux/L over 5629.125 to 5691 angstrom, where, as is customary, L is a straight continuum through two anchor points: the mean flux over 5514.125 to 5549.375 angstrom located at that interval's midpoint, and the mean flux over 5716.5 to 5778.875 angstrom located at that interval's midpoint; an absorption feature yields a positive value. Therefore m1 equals 4.8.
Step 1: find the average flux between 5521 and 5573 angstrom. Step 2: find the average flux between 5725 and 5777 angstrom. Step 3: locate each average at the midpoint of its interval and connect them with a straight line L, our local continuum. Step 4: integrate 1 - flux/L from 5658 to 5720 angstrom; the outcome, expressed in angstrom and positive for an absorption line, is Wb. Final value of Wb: 2.03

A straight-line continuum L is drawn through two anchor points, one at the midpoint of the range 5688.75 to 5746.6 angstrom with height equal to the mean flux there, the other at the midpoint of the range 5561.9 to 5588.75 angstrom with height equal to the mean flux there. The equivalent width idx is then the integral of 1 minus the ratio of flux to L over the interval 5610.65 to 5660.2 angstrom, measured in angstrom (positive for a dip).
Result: 4.2 angstrom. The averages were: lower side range 15.1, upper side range 17.8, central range 14.9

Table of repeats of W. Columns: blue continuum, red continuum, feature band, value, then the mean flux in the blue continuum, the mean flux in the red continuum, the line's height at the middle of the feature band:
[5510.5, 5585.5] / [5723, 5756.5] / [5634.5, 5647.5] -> 1.7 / 14.6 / 18.7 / 16.6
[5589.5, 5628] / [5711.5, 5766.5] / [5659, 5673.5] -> 0.5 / 14.5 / 18.3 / 16.2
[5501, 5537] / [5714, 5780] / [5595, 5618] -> 2.1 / 13.8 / 18.2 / 15.5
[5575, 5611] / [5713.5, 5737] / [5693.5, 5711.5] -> -0.5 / 14.5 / 17.9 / 17.3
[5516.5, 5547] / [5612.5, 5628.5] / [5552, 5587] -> -0.7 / 14.6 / 14.8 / 14.7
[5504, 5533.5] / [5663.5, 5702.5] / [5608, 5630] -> 1.2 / 13.9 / 16.3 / 15.3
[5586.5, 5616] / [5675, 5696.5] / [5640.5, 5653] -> 0.3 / 14.2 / 16.3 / 15.4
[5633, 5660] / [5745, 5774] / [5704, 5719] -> -0.7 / 15.3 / 18.5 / 17.1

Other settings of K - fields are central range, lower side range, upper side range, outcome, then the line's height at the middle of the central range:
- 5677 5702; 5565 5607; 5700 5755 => 1.1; 17.3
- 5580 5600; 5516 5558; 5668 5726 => 0.8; 15.4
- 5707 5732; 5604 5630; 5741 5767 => 0.0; 17.7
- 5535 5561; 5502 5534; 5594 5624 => -1.0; 14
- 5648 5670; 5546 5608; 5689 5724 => 0.9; 16.5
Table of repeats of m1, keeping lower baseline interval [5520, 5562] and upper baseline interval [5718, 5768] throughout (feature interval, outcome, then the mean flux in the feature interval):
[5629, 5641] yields 1.81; 13.9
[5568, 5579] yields 0.31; 14.8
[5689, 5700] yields 0.22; 17.1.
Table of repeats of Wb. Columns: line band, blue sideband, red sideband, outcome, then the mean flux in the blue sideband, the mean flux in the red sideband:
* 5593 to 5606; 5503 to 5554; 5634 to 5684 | 0.8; 14.1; 15.5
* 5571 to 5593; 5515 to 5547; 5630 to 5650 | -0.7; 14.5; 14.4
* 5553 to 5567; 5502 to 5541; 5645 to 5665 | -0.4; 13.9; 15.8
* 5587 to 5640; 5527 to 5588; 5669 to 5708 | 4.4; 14.8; 16.7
